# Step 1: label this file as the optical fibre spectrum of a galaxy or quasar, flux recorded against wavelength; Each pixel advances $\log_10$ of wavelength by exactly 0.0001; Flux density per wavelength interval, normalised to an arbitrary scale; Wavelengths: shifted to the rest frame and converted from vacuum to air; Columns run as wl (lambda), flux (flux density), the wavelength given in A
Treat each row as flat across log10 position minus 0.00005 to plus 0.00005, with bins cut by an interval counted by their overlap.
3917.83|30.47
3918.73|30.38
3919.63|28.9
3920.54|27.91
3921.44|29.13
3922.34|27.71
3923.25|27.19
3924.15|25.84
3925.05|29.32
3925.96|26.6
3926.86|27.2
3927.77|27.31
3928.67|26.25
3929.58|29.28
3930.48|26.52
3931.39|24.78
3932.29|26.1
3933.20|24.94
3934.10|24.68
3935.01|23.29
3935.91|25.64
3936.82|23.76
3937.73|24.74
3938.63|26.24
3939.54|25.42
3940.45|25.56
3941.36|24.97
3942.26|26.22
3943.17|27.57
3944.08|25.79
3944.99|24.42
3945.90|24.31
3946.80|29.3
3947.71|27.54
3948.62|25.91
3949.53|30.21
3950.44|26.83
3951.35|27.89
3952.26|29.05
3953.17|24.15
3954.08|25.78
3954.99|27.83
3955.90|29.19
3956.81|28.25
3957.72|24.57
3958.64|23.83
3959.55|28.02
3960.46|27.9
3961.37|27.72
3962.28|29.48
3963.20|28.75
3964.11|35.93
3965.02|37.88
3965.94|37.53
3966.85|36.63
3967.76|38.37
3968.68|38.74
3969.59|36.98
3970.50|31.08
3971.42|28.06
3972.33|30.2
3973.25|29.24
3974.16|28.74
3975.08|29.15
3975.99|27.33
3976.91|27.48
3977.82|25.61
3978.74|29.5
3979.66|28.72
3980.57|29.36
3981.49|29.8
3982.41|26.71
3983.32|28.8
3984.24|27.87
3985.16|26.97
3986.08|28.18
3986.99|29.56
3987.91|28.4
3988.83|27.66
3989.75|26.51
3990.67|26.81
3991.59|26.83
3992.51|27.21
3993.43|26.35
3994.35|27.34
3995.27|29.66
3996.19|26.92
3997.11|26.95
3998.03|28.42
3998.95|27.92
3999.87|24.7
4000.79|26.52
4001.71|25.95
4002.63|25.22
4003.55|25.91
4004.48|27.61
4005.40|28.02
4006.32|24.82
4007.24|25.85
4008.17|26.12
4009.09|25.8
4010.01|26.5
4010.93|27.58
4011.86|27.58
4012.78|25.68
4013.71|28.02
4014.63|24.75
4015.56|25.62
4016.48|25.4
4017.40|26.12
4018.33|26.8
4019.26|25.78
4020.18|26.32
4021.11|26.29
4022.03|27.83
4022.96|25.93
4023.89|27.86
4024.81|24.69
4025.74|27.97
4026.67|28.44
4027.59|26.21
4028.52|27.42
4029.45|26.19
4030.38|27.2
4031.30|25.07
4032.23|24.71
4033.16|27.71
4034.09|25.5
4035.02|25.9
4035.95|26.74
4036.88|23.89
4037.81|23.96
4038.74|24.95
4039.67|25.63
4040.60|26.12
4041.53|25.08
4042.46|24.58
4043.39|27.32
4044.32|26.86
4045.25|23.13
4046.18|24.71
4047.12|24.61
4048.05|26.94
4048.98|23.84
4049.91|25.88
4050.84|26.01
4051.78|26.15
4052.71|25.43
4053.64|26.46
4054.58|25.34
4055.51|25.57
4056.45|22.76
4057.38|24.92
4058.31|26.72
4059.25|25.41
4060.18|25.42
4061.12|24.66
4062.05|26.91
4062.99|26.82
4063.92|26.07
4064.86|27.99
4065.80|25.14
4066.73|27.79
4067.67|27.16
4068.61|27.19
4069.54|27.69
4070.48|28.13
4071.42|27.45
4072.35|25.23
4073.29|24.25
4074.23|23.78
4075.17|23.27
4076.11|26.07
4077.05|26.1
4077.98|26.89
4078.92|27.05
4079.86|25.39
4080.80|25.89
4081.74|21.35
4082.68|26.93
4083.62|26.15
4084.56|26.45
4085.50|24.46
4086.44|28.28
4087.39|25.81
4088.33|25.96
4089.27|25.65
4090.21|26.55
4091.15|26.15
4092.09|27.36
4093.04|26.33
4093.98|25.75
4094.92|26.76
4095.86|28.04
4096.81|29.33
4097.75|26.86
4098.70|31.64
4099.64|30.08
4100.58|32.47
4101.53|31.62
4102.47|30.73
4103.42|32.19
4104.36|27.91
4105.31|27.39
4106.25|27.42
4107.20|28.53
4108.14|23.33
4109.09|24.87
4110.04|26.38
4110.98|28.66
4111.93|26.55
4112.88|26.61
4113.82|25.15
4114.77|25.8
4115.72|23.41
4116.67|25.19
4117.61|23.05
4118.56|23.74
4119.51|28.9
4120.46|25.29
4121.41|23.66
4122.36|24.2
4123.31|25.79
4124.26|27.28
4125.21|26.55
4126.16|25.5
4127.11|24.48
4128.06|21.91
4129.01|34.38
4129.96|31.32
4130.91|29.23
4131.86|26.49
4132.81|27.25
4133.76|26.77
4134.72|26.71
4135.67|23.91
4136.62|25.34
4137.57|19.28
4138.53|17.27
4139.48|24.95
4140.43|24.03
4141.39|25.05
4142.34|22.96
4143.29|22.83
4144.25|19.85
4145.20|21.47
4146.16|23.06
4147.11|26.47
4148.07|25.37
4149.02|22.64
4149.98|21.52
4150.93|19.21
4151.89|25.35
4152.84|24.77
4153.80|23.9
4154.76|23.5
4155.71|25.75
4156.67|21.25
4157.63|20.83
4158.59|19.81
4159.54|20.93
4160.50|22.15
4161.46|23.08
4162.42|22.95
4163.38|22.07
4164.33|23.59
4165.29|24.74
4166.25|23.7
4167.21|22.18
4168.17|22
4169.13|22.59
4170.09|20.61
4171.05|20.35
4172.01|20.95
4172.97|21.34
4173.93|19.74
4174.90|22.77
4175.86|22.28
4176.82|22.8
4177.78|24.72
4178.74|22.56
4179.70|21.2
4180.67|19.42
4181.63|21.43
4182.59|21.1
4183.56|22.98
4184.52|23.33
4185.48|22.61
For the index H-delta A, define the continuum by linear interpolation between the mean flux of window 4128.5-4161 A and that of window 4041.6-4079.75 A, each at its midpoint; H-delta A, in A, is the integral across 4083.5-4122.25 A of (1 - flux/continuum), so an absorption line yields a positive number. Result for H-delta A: -3.2 A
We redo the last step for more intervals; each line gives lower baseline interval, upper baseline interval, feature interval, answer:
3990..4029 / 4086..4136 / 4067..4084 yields 0.6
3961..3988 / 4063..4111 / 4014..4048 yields 3.4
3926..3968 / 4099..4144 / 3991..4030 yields 0.7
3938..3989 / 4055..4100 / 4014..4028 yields 0.6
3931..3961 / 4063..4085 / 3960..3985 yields -4.4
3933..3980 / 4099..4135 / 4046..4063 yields 1.3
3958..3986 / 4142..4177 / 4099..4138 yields -4.1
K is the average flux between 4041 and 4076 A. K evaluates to 25.8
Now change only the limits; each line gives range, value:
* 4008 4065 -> 26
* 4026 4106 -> 26.4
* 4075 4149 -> 26.1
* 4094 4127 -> 27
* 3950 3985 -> 29.7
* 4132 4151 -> 23.4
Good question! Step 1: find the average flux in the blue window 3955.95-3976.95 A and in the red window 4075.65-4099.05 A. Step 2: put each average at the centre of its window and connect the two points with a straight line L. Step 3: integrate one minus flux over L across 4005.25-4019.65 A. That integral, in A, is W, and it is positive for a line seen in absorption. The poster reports 1.49 A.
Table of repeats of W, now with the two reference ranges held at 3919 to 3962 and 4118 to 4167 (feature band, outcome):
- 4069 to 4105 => -3.2 A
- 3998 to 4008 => -0.2 A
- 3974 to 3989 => -1.2 A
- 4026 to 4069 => -0.9 A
